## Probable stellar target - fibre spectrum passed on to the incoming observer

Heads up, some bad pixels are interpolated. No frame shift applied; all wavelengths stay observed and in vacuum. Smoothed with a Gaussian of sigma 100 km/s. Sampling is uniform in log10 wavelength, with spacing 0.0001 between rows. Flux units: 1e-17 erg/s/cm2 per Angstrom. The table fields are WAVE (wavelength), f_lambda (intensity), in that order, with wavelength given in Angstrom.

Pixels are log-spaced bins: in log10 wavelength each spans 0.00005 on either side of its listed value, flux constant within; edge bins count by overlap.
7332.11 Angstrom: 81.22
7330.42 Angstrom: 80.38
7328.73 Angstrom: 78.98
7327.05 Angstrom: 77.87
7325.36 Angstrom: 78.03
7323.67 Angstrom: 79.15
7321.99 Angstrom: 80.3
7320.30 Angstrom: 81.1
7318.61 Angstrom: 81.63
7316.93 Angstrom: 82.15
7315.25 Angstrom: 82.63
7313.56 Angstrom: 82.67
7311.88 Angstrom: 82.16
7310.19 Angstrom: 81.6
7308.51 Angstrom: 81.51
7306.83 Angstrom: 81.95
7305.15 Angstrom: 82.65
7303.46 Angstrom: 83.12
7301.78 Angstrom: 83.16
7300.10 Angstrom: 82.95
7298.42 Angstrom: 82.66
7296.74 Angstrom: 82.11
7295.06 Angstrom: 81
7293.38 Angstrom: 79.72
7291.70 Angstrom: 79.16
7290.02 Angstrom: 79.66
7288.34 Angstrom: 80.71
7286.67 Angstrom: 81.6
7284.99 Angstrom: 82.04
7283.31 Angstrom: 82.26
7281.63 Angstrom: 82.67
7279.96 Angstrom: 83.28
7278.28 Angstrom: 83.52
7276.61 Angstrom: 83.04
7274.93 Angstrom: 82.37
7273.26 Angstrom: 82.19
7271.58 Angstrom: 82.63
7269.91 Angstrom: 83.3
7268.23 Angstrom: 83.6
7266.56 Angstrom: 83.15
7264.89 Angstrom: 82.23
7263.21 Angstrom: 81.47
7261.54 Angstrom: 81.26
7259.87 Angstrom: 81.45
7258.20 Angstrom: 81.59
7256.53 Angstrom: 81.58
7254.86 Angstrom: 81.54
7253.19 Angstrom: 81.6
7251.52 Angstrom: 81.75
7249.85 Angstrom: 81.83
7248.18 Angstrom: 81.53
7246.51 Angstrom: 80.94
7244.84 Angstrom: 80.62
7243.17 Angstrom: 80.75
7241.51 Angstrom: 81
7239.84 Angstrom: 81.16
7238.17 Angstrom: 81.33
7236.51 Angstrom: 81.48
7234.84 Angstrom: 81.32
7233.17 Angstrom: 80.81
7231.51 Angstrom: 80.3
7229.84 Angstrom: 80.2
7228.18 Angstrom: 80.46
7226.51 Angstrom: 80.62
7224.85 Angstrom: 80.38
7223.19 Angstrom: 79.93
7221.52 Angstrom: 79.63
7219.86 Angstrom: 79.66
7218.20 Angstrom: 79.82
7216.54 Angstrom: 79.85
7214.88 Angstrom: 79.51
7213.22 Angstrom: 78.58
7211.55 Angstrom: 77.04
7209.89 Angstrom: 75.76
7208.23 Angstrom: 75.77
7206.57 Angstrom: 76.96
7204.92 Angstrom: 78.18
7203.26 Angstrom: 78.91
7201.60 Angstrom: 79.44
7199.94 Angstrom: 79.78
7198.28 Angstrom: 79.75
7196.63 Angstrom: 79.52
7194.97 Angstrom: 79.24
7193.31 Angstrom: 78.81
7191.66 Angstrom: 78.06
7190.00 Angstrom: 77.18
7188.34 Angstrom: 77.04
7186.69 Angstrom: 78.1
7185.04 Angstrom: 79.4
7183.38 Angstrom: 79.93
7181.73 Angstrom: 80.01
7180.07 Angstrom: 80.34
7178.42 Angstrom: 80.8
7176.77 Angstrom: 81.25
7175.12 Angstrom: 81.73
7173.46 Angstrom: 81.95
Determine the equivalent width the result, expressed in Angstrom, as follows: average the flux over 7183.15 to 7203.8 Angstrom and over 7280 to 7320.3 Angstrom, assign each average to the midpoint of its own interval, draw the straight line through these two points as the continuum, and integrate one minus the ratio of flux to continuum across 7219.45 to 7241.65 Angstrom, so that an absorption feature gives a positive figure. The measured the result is -0.2 Angstrom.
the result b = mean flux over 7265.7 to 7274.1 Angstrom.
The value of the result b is 83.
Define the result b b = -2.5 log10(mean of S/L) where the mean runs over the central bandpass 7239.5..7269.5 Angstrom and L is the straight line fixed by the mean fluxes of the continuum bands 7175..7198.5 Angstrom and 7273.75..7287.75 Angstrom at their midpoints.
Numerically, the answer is 0.00 mag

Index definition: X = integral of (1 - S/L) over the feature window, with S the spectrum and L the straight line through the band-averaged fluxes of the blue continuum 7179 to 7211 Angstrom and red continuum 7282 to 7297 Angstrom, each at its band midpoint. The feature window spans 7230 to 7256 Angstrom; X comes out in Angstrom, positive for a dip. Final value -0.5 Angstrom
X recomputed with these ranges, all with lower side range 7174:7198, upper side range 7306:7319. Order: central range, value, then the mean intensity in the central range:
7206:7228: 0.35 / 78.8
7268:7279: -0.22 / 82.9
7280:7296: 0.09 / 81.1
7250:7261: -0.10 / 81.6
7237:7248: -0.05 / 81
